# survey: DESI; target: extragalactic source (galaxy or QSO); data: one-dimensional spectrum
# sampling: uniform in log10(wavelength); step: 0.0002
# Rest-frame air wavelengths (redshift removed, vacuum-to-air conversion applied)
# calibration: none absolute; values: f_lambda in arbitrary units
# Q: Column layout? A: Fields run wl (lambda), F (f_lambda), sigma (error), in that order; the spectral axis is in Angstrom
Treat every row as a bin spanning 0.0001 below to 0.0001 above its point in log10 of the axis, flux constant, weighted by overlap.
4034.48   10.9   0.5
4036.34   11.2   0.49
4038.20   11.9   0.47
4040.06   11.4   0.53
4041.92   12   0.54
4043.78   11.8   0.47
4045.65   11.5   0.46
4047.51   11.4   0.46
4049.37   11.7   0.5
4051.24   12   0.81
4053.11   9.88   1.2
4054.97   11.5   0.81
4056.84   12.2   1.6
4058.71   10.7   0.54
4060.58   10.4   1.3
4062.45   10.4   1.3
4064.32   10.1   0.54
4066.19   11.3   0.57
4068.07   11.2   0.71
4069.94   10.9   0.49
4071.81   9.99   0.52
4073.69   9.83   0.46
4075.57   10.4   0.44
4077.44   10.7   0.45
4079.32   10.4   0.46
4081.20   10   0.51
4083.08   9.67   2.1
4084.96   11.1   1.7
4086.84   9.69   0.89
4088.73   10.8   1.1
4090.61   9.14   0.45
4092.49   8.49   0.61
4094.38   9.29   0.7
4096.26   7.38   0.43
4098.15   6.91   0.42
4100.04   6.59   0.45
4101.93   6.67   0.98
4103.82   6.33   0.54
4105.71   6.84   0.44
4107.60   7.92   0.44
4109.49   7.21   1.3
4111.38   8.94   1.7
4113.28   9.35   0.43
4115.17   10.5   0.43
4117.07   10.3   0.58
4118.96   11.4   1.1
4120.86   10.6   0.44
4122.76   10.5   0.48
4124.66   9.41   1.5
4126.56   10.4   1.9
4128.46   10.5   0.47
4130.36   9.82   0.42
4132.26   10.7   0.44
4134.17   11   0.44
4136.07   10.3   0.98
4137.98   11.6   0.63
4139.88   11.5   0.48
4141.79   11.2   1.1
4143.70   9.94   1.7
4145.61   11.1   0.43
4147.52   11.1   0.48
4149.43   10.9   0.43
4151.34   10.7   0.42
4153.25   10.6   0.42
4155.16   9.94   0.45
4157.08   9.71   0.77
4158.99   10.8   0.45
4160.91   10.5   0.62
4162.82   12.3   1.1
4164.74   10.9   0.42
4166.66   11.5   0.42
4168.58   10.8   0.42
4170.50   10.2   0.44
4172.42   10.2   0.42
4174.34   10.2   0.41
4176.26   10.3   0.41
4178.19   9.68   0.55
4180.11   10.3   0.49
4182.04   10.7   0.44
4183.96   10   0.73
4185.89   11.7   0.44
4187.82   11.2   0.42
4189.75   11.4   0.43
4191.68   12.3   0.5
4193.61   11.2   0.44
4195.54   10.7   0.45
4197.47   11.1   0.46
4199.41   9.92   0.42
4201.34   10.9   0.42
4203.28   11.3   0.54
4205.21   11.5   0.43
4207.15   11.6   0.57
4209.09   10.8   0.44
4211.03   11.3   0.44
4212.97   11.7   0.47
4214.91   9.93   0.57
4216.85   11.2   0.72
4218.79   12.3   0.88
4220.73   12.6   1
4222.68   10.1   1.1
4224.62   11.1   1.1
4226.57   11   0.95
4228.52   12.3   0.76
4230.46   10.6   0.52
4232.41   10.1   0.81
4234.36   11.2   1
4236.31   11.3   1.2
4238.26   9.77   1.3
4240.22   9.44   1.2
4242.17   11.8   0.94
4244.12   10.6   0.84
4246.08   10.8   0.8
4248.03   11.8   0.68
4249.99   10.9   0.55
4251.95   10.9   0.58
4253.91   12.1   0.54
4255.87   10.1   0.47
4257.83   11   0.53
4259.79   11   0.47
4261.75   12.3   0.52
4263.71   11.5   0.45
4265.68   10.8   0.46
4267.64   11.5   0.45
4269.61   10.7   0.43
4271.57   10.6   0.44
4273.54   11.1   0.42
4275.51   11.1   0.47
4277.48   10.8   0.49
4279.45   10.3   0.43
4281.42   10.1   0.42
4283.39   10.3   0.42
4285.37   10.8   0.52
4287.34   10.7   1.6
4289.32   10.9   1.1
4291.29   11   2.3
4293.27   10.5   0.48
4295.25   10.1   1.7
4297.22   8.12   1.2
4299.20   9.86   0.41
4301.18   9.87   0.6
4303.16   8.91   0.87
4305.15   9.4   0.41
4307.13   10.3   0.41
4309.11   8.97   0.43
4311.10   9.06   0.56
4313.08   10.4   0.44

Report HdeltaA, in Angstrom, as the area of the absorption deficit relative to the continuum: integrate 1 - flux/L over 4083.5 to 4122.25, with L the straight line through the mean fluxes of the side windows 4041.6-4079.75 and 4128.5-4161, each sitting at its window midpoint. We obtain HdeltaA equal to 7.2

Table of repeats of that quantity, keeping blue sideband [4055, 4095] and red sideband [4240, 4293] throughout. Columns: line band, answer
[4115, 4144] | -0.29 Angstrom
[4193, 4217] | -0.56 Angstrom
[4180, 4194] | -0.59 Angstrom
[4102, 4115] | 3.23 Angstrom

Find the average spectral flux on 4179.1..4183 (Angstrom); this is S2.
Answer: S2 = 10.5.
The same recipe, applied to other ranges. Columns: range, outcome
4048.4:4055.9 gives 11.3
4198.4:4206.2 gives 10.9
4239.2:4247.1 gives 10.7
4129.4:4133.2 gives 10.3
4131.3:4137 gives 10.7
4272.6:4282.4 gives 10.7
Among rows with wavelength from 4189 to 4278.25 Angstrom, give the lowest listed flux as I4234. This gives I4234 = 9.44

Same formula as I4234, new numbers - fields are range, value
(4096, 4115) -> 6.33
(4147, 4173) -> 9.71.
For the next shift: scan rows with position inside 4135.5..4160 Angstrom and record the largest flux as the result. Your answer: 11.6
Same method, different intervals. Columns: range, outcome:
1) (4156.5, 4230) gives 12.6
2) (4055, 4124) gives 12.2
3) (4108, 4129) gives 11.4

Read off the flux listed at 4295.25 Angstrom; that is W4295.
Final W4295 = 10.1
